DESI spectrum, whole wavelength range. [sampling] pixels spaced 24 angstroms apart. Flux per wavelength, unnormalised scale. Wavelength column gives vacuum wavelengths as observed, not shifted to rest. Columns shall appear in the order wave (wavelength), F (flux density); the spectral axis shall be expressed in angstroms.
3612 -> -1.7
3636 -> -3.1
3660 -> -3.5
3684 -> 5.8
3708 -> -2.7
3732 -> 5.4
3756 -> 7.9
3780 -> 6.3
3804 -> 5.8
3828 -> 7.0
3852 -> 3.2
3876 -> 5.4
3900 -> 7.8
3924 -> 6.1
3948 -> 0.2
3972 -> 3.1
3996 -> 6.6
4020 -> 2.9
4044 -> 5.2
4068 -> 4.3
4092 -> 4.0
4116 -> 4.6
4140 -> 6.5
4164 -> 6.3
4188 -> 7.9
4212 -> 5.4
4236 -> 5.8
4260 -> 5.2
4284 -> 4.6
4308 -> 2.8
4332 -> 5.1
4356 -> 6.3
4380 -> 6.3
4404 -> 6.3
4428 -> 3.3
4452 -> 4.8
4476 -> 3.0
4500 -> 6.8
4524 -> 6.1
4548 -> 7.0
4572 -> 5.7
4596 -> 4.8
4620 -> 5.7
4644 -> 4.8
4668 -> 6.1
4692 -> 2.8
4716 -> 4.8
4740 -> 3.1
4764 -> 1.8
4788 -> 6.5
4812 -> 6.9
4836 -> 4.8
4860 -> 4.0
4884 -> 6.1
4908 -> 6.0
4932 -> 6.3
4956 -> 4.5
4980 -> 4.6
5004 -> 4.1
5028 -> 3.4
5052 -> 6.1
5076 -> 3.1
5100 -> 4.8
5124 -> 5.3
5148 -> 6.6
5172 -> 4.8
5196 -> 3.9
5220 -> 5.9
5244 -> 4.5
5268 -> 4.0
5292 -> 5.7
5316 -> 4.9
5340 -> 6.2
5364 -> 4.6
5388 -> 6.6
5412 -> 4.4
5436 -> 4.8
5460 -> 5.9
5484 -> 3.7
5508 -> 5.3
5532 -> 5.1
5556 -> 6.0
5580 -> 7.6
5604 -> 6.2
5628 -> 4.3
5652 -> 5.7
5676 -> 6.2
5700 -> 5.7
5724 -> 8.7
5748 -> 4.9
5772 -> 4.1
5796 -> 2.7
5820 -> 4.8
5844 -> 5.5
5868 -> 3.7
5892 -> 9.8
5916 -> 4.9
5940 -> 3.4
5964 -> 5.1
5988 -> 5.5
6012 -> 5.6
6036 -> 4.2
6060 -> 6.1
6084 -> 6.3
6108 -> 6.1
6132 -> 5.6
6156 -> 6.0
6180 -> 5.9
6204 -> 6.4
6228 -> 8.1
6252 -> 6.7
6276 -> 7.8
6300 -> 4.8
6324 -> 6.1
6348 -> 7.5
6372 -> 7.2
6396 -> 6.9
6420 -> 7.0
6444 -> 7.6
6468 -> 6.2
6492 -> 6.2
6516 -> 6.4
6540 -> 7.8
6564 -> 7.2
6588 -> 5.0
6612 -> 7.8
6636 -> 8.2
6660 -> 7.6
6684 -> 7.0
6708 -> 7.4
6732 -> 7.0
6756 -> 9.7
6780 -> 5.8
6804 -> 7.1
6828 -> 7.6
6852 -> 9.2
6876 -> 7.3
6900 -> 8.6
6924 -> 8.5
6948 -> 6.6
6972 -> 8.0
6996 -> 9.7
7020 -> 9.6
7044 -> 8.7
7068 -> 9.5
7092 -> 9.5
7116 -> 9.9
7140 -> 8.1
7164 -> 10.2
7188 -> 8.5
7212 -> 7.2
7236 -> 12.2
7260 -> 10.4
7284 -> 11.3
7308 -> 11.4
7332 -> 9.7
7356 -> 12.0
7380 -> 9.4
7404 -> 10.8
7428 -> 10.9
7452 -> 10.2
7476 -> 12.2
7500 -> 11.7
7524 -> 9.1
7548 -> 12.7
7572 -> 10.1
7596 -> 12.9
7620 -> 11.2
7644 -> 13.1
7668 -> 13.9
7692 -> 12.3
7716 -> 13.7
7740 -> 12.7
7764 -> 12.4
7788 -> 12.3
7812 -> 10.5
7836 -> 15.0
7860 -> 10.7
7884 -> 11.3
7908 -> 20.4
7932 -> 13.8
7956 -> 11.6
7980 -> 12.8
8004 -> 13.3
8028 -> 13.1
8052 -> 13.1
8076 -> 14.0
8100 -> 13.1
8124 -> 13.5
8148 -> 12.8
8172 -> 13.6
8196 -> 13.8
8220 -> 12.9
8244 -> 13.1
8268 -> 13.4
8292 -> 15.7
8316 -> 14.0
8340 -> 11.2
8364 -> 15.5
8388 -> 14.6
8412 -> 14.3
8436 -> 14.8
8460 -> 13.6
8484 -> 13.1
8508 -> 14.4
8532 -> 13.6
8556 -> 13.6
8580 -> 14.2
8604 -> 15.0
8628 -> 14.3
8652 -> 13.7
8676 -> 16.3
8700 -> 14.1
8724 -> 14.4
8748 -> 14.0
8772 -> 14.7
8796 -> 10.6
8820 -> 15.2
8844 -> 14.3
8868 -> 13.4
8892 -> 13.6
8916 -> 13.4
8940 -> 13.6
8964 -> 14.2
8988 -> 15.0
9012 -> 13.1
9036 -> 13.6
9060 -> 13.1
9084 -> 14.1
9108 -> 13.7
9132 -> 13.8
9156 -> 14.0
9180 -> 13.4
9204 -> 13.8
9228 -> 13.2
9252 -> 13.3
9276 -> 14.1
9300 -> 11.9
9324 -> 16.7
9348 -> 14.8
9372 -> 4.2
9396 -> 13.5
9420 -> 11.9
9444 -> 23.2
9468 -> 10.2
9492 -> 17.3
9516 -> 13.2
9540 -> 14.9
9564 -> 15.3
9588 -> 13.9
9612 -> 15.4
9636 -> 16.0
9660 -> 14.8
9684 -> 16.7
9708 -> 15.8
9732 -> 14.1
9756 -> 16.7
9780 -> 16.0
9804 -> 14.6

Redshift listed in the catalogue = 0.58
